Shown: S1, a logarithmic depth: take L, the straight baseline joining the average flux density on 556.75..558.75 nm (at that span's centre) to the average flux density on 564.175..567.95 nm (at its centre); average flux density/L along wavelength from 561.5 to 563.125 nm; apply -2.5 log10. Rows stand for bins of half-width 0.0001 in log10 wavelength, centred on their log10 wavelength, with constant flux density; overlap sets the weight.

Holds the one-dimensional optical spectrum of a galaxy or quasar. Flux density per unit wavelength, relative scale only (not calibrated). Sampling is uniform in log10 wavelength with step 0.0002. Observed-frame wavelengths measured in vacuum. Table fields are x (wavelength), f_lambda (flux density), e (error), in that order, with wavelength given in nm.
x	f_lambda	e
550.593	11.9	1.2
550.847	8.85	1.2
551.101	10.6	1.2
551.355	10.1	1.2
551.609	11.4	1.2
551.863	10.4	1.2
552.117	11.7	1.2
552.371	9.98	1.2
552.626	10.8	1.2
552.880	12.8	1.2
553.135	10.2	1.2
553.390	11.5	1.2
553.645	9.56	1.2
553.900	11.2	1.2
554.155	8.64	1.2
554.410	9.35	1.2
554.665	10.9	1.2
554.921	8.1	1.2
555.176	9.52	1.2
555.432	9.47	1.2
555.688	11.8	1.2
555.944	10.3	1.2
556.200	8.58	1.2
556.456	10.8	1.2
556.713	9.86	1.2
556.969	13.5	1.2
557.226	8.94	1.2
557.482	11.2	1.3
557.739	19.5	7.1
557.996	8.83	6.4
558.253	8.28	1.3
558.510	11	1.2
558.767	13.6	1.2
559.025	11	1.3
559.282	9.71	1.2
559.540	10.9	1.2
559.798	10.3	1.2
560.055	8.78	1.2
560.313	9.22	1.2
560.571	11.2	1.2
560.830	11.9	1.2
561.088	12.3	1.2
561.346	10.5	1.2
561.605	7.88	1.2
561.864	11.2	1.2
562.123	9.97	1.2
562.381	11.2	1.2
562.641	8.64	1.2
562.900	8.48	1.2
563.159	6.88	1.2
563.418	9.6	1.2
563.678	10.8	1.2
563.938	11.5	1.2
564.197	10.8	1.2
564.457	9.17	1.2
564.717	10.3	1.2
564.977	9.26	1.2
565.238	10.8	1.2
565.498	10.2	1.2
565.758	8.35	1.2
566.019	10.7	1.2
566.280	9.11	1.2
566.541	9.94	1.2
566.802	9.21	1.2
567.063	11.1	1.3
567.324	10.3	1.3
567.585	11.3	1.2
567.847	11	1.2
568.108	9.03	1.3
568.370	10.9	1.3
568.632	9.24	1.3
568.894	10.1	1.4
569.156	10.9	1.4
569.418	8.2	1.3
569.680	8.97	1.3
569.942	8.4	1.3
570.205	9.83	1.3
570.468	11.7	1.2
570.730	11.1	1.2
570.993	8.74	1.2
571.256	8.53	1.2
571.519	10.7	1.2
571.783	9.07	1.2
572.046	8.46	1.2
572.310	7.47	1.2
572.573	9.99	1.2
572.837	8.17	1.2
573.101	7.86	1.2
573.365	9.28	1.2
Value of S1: 0.15 mag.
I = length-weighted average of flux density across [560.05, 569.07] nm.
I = 10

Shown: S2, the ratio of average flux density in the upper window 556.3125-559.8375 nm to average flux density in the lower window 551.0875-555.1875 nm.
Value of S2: 1.08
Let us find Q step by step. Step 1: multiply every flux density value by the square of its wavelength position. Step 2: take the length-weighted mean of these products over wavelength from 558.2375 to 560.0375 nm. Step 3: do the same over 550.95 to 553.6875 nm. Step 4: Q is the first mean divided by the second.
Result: 1.01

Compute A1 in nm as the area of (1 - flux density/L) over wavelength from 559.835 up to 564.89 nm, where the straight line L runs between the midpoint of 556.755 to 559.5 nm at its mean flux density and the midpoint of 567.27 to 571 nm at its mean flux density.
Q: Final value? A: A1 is 0.42 nm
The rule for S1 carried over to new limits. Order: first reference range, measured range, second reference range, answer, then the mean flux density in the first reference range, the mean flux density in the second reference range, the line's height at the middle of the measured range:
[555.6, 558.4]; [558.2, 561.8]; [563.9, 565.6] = 0.02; 11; 10.2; 10.7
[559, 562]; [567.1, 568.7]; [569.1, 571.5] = -0.06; 10.4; 9.61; 9.8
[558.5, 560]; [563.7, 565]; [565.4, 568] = 0.01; 11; 10.1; 10.4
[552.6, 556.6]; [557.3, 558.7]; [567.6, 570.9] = -0.16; 10.2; 9.98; 10.2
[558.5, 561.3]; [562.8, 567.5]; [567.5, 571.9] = 0.05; 10.9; 9.85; 10.3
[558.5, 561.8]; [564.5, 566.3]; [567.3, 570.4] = 0.04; 10.6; 9.87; 10.2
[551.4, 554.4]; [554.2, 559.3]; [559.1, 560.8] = -0.03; 10.7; 10.2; 10.4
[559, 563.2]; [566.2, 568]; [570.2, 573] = -0.07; 10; 9.4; 9.67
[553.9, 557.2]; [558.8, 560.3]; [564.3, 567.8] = -0.03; 10.1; 10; 10.1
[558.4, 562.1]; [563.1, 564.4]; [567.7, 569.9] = 0.03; 10.7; 9.75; 10.3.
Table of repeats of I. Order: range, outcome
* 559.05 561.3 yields 10.6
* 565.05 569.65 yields 9.99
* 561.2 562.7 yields 9.98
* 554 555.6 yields 9.43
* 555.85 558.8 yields 11.1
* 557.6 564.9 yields 10.5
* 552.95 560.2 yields 10.6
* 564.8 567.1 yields 9.81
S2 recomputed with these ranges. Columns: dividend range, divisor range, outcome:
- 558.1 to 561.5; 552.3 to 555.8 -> 1.04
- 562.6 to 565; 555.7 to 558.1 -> 0.85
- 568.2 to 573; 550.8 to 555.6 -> 0.92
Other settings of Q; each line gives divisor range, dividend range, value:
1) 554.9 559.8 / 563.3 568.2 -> 0.96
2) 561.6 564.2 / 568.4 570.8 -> 1.03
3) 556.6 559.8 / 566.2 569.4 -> 0.93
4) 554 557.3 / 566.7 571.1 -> 1.05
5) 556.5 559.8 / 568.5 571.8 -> 0.89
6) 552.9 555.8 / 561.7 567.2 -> 1.01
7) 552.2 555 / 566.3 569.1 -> 1.04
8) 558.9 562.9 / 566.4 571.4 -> 1.00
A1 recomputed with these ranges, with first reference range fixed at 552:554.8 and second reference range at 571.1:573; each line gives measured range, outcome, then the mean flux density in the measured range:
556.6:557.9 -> -0.293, 12.5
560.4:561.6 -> -0.136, 11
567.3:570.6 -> -0.289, 9.98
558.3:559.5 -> -0.119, 11.1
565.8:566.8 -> -0.029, 9.68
